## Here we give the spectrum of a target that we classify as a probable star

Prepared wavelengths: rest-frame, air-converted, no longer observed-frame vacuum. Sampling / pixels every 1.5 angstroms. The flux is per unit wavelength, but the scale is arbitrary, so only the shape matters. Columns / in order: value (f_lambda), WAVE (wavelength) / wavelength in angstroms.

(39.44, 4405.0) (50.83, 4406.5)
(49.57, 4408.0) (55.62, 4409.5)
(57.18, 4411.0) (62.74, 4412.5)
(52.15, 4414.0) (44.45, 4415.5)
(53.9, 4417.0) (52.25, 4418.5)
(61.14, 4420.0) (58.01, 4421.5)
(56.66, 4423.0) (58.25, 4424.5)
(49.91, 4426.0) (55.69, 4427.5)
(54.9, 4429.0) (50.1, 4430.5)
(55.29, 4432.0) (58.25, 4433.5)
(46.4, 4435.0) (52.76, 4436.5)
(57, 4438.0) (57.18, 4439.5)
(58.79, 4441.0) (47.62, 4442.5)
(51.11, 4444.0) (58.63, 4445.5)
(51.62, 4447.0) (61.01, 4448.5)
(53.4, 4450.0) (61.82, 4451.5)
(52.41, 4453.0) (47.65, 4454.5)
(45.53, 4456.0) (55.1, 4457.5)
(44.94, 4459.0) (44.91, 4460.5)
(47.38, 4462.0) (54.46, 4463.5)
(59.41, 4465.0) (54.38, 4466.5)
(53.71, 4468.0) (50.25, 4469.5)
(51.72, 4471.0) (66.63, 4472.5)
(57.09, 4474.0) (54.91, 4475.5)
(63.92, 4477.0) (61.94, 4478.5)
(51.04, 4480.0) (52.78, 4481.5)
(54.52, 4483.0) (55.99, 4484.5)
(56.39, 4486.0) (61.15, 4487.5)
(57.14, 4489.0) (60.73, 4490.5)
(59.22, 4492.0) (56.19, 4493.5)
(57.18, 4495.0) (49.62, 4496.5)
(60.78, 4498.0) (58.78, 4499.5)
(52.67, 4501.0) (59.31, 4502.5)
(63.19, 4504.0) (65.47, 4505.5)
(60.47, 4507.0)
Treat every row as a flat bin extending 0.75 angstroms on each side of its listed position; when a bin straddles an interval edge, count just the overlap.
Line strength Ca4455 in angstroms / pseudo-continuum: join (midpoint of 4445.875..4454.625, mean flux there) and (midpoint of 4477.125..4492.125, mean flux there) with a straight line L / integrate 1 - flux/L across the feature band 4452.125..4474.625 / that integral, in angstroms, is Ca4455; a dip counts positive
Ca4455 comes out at 1.5 angstroms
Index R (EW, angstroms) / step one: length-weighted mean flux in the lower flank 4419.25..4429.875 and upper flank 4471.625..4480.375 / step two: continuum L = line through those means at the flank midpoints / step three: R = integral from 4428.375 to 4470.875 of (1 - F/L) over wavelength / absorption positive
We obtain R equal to 3.5 angstroms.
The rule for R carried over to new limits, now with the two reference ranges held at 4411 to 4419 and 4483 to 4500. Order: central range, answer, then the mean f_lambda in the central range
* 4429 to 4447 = 0.3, 53.9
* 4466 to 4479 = -0.2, 57.1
